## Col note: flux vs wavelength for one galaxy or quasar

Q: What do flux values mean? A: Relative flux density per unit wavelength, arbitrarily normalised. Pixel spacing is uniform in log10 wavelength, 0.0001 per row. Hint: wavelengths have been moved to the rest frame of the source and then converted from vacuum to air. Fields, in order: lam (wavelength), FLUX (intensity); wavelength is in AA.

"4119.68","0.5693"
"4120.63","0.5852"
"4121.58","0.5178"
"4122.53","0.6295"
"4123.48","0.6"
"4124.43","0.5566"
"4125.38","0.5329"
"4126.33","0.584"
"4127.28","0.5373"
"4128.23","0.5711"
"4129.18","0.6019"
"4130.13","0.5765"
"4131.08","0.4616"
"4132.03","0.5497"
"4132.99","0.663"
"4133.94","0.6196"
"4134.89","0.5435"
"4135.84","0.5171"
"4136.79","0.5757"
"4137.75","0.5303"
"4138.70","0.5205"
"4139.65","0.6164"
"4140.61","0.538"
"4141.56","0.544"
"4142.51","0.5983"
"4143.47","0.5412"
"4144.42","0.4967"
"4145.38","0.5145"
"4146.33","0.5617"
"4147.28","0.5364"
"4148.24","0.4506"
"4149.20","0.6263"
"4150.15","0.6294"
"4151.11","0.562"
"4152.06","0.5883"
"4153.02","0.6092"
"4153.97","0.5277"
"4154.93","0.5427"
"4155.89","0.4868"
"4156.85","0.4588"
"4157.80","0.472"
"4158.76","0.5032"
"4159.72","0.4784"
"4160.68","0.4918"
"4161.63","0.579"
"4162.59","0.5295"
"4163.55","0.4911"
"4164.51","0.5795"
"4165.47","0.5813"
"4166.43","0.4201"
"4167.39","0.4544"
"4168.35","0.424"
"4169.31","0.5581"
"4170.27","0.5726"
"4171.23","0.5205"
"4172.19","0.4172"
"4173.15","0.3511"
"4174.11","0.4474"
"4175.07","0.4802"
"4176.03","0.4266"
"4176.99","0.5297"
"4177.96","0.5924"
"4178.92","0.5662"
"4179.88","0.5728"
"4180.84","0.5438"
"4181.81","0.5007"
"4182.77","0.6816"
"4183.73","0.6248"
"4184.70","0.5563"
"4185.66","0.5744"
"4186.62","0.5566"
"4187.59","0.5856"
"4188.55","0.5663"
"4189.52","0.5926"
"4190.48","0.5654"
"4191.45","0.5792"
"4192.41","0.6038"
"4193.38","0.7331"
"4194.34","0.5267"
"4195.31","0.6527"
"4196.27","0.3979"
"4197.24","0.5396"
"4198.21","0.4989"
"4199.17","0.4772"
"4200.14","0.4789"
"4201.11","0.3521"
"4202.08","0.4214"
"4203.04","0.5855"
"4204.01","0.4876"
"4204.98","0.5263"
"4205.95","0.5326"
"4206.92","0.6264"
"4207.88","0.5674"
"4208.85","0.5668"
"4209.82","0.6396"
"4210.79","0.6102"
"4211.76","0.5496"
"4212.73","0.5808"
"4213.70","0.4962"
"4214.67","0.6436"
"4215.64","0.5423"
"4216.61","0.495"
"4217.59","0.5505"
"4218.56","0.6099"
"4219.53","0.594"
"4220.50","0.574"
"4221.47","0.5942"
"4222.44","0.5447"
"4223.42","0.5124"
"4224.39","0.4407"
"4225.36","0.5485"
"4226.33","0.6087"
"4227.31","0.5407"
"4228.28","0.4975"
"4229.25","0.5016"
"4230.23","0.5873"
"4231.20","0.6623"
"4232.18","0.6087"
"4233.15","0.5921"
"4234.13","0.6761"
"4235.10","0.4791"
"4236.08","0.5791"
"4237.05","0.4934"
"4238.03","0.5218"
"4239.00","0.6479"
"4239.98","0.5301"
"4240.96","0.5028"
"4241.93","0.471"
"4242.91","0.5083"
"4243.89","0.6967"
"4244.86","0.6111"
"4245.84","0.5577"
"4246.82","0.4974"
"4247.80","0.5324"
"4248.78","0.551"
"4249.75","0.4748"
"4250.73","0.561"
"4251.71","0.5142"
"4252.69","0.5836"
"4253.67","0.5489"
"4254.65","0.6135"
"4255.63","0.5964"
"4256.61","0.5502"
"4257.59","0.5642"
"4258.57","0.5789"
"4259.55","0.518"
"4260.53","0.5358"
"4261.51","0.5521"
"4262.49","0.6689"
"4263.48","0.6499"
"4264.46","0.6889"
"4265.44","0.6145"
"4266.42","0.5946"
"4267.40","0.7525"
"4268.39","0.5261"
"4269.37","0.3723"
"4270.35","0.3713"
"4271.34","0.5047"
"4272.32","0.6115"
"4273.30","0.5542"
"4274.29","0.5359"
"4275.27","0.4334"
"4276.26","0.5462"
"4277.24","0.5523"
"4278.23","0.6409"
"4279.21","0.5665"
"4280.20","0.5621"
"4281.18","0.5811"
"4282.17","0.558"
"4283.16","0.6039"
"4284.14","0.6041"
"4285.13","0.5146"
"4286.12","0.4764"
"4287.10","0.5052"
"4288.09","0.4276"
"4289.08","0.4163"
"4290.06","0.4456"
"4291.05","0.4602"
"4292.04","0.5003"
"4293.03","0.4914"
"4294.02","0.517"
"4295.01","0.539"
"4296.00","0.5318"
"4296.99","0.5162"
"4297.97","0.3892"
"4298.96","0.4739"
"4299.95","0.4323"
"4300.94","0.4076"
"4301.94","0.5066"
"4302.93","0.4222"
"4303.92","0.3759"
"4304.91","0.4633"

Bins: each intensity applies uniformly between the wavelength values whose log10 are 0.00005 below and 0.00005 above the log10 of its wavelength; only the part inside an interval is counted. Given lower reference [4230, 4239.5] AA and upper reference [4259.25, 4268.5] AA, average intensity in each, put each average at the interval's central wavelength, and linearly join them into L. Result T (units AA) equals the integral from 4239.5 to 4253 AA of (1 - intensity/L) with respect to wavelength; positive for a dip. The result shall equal 1.25 AA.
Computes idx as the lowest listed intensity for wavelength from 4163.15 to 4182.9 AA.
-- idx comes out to 0.3511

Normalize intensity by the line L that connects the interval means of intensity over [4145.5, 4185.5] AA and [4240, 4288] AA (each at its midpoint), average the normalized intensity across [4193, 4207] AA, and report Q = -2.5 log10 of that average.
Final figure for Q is 0.037 mag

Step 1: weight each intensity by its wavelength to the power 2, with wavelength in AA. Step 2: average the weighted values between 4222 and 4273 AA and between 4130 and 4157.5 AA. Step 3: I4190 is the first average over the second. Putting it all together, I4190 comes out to 1.07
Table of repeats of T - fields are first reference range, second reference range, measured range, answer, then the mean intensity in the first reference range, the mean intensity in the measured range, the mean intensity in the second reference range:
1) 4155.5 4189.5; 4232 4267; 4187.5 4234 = -0.87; 0.52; 0.555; 0.569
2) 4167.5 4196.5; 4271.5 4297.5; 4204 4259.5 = -2.51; 0.544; 0.559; 0.526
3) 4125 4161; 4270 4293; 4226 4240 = -1.04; 0.546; 0.569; 0.521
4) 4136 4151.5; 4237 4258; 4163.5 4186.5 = 1.30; 0.552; 0.521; 0.552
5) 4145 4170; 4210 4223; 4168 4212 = 0.89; 0.526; 0.539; 0.569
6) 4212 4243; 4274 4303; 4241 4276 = -1.73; 0.555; 0.556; 0.506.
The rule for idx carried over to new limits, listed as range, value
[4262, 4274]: 0.3713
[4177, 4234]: 0.3521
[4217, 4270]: 0.3723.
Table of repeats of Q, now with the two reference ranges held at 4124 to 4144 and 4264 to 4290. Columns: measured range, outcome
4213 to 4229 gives -0.001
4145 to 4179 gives 0.085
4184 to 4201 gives -0.003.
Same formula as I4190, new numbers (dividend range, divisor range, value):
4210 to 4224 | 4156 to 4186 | 1.12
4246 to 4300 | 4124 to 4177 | 1.07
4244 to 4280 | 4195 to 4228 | 1.06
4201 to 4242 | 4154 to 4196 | 1.06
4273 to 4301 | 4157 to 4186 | 1.04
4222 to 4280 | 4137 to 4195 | 1.08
